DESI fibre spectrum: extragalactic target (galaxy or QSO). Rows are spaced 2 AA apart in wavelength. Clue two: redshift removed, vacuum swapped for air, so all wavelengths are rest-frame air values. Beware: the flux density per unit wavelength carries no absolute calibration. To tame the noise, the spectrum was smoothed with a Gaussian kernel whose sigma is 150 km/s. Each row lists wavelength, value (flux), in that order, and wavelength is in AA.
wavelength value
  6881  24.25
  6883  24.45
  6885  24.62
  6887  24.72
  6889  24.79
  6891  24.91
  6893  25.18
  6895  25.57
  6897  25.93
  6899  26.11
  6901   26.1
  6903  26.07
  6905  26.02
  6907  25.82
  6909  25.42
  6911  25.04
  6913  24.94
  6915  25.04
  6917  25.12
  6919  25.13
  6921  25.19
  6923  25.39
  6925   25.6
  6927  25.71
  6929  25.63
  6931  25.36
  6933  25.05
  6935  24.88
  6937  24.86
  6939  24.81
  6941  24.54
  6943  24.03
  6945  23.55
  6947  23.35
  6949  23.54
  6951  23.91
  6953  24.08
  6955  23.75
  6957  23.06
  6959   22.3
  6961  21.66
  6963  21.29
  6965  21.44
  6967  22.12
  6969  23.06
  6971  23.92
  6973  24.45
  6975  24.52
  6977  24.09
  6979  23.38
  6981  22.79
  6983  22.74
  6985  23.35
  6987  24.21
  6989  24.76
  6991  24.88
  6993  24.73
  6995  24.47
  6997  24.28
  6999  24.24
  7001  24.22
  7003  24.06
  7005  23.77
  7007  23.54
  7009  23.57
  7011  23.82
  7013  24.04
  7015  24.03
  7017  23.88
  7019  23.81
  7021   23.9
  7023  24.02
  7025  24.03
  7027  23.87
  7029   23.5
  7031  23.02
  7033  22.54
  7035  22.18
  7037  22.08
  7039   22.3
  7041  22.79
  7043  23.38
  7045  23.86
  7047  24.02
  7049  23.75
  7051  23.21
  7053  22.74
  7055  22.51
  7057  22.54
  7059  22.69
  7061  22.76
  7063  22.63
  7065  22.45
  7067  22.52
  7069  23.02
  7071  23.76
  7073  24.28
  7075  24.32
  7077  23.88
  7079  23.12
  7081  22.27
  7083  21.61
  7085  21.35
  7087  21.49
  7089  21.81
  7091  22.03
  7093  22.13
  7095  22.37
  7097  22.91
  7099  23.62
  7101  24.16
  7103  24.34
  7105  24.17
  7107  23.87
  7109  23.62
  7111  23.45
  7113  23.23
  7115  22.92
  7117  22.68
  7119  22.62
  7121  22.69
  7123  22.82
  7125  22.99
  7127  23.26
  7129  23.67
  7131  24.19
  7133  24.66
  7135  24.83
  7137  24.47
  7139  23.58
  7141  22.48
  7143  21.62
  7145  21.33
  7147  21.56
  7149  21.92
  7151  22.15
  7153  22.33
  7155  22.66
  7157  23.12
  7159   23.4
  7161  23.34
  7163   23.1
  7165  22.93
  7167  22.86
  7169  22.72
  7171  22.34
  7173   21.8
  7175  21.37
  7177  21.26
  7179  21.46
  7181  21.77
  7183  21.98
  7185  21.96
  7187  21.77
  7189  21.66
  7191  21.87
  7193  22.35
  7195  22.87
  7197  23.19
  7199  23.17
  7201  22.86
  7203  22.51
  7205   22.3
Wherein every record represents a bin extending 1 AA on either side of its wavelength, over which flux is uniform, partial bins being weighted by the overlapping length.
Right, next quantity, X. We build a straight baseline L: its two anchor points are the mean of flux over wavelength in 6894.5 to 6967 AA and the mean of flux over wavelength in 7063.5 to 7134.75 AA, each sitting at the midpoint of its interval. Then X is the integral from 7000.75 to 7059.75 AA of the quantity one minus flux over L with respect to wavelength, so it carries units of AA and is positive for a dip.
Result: 0.8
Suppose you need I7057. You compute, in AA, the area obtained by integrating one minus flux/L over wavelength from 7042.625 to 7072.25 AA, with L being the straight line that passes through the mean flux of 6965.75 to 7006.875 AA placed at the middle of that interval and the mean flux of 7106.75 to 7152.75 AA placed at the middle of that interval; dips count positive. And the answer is 0.5 AA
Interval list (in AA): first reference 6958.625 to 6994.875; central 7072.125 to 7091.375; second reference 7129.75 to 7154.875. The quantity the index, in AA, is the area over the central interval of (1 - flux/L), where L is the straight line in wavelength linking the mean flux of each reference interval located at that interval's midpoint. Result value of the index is 0.4 AA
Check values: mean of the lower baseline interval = 23.4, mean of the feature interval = 22.6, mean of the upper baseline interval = 22.9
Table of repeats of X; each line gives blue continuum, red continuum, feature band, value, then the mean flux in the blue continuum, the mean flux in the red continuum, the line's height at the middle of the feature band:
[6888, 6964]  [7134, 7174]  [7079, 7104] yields 0.8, 24.7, 22.7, 23.3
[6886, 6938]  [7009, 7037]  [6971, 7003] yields 0.1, 25.4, 23.5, 24.1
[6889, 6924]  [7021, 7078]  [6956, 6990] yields 1.8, 25.4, 23.2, 24.4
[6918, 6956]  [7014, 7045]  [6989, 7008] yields -0.4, 24.7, 23.3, 23.8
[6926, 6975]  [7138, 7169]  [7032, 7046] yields 0.3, 23.8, 22.6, 23.2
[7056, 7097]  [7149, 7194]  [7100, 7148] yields -1.8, 22.7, 22.3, 22.5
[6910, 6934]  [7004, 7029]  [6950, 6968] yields 1.5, 25.3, 23.8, 24.7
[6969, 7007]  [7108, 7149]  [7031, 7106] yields 1.9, 24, 23.1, 23.5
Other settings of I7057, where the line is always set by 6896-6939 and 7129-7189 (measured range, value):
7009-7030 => 0.31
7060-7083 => 0.49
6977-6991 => 0.55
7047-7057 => 0.31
